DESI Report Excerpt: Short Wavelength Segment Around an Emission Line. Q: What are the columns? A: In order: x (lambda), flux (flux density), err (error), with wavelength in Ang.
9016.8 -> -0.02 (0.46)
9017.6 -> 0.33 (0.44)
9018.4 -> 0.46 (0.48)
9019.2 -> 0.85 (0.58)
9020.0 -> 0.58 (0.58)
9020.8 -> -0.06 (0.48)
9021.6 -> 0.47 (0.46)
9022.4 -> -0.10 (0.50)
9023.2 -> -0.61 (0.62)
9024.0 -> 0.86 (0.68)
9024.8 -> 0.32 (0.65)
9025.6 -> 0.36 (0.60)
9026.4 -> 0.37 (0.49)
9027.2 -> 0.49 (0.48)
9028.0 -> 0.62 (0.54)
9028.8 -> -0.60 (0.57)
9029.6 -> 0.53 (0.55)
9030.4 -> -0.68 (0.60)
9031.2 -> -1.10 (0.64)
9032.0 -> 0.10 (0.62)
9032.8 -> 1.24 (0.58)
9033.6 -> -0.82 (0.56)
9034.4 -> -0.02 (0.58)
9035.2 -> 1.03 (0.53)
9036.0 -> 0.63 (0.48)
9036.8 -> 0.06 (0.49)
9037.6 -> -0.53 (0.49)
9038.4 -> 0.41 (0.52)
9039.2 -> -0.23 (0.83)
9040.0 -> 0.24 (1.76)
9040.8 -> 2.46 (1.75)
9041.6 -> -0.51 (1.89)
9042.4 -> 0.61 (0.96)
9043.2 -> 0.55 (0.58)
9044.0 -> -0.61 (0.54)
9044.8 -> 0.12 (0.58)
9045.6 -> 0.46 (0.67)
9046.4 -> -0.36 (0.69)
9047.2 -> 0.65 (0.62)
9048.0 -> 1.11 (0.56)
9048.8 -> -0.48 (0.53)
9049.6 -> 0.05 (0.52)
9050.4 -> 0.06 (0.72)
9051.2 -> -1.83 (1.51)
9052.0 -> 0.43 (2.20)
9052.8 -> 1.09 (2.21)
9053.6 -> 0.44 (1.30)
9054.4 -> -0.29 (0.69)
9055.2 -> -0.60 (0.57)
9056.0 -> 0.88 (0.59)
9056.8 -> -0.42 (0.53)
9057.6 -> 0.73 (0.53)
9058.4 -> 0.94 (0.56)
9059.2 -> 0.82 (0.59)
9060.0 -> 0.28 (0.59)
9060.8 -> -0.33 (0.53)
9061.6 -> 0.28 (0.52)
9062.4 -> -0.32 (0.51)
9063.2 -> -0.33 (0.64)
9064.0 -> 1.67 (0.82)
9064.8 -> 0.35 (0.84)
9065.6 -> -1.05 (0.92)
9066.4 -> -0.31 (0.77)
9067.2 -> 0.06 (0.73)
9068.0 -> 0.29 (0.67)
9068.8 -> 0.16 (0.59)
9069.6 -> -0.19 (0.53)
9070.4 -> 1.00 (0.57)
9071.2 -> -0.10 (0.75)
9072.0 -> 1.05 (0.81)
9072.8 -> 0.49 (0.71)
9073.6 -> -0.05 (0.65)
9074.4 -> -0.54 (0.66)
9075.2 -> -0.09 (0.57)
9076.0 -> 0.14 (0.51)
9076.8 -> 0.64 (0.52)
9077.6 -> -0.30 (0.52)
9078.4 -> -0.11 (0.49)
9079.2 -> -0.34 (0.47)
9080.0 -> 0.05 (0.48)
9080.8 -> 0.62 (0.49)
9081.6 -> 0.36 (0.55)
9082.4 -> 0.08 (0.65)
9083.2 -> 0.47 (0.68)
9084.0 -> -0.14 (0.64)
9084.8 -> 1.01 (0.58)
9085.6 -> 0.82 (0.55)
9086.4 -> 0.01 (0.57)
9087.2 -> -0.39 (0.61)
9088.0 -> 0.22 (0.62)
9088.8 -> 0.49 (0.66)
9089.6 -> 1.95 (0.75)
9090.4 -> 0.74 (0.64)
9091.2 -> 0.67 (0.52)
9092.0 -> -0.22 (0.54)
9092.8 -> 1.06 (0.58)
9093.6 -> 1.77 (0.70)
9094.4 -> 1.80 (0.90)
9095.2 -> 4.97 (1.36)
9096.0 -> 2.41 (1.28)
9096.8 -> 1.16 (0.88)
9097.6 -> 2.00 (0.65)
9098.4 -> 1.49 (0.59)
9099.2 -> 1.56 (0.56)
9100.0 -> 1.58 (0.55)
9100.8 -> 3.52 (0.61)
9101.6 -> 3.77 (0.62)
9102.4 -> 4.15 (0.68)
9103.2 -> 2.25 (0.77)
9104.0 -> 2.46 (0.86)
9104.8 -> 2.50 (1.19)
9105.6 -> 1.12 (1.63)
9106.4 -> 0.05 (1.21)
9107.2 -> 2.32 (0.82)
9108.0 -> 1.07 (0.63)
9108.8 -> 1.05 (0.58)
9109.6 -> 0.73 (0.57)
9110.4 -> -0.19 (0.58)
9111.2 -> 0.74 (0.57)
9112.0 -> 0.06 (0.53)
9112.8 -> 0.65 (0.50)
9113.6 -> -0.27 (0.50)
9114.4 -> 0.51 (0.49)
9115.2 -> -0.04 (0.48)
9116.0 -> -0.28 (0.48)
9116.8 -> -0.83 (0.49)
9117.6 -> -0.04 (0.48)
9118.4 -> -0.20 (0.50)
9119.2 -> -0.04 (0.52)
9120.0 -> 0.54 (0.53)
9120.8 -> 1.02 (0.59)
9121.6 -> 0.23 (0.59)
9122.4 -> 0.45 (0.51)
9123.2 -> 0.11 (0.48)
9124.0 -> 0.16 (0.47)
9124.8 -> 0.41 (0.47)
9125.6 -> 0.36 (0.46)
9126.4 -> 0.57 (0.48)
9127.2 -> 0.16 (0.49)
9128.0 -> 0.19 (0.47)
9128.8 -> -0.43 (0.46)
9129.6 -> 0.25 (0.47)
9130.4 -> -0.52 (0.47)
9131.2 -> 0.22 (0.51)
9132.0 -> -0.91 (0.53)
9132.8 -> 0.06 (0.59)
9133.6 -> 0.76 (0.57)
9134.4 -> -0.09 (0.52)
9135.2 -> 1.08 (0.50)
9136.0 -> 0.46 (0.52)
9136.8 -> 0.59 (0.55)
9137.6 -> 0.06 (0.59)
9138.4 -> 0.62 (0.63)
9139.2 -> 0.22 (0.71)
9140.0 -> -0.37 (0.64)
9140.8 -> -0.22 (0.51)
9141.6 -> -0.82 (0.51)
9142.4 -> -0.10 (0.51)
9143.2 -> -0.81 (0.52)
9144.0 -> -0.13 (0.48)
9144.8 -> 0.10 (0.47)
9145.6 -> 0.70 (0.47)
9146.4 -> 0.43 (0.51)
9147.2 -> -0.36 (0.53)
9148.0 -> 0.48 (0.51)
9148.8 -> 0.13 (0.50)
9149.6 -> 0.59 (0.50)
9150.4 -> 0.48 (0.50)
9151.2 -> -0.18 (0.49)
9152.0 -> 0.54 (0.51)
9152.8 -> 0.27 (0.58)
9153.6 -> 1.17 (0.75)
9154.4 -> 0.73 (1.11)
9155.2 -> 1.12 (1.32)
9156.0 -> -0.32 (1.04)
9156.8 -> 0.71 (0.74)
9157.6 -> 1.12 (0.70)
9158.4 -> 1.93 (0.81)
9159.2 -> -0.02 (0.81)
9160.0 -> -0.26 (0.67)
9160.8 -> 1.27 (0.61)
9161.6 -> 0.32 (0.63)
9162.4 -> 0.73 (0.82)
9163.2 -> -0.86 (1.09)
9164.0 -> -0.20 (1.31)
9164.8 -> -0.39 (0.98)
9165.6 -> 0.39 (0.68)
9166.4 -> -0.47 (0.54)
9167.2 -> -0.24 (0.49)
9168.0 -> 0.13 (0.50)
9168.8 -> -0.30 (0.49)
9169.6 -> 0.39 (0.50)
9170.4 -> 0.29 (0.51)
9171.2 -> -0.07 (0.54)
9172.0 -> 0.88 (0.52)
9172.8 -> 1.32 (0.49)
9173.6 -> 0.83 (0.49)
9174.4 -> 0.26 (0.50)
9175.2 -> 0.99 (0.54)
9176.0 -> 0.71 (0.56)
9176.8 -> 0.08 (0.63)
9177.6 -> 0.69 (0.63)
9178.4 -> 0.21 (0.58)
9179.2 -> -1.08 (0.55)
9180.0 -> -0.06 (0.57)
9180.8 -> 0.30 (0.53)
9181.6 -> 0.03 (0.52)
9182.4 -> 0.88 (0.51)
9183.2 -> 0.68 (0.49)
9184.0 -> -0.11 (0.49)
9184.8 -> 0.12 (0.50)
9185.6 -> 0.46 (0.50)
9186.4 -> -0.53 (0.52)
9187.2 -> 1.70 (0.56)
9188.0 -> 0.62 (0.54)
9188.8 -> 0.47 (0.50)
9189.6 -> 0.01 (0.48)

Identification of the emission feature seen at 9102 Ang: [O II] 3727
